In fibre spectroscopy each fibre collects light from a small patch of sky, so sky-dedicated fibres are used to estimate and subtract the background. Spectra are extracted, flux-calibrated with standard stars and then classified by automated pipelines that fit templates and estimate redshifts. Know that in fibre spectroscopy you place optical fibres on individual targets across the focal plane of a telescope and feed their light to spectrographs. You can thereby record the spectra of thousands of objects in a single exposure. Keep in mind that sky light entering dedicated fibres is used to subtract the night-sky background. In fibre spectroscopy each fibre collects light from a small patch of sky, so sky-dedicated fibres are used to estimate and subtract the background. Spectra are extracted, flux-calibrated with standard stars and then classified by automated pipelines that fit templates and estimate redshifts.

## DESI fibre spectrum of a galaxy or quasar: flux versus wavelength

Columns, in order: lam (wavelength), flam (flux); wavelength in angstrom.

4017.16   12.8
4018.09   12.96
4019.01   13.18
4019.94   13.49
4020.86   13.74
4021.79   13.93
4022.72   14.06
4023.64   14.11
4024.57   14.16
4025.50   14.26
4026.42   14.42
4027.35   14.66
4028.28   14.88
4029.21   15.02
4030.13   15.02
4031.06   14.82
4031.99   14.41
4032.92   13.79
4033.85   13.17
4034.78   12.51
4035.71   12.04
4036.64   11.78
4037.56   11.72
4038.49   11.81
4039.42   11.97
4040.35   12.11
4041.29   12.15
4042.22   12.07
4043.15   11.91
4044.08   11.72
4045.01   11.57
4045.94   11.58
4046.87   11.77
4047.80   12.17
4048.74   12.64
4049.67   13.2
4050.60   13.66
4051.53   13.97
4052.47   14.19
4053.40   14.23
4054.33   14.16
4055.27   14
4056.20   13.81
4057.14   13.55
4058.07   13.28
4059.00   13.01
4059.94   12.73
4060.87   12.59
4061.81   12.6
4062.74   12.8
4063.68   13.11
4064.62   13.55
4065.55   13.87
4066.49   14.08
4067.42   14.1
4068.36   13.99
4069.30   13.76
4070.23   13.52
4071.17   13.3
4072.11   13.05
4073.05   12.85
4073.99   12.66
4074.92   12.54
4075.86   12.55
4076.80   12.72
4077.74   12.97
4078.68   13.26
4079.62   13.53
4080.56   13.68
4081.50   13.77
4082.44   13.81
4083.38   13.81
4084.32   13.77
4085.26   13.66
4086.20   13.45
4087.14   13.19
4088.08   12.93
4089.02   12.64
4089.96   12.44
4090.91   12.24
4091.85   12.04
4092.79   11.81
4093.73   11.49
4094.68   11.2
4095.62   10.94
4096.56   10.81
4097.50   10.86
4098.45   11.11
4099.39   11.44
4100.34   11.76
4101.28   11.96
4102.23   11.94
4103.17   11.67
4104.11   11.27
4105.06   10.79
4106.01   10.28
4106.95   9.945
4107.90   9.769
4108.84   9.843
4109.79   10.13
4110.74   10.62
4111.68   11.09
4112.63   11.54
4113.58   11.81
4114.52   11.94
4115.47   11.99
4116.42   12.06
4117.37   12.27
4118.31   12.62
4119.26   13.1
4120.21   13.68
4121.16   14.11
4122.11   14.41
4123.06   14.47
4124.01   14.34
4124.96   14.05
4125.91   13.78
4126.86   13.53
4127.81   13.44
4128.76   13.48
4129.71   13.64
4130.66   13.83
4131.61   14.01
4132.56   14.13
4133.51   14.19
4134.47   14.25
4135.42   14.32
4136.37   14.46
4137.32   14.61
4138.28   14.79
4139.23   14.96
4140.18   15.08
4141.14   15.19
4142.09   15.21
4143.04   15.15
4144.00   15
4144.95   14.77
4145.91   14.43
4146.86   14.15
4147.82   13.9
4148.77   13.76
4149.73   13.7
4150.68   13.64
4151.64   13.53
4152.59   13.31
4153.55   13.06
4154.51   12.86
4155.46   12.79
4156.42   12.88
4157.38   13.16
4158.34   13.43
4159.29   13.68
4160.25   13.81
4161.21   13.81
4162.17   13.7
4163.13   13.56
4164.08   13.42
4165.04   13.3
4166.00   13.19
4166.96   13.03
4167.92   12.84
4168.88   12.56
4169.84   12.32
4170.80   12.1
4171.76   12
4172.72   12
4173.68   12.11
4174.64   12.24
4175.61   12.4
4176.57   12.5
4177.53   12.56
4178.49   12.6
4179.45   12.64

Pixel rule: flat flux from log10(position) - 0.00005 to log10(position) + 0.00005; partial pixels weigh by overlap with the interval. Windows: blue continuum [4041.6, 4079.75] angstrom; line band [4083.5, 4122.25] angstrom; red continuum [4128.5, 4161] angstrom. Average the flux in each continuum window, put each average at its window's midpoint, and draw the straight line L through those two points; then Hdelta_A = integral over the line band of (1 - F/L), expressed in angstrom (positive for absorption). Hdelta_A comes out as 4.84 angstrom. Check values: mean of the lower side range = 13.1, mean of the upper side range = 14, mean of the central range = 11.9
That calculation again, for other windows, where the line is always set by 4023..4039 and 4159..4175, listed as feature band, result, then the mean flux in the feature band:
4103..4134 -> 1.6 angstrom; 12.5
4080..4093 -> 0.2 angstrom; 13.1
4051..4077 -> 0.2 angstrom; 13.4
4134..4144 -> -1.3 angstrom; 14.8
